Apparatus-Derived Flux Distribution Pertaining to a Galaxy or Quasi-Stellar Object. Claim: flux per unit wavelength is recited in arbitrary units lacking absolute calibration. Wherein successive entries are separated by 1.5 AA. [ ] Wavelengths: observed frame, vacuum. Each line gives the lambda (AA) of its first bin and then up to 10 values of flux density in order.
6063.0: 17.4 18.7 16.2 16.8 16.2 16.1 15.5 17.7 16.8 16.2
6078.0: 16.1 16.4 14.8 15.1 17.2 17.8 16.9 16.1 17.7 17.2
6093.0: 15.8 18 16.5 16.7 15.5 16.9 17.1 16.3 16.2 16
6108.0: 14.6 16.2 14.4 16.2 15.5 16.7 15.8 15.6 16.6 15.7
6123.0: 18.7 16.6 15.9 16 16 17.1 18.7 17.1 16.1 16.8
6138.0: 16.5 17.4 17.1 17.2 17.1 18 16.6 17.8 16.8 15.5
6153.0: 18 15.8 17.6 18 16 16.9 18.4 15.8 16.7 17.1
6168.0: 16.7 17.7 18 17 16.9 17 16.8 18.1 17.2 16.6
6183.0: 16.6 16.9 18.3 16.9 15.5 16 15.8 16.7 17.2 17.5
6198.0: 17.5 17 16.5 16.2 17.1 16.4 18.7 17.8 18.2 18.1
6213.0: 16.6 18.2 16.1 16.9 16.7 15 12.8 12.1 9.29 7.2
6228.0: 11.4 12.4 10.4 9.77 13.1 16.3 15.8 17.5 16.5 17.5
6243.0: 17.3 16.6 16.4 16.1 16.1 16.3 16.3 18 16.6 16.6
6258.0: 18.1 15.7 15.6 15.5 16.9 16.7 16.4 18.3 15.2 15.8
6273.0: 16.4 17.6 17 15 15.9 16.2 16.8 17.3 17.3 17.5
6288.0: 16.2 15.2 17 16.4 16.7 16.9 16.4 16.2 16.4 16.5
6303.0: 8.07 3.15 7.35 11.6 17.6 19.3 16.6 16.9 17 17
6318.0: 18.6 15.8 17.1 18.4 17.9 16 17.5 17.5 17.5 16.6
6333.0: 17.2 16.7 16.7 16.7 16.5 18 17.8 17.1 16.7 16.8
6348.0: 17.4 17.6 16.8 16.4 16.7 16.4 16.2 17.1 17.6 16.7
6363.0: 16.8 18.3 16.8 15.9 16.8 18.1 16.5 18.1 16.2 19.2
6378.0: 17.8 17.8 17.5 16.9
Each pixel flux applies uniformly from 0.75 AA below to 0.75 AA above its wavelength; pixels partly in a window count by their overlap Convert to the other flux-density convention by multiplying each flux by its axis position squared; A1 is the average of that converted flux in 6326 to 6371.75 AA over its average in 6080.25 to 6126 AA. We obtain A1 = 1.13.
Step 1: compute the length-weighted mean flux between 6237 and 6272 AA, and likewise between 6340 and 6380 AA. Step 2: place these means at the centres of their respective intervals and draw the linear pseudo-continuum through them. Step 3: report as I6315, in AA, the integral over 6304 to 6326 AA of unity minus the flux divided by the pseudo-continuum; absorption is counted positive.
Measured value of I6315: 1.9 AA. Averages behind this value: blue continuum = 16.6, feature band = 15.5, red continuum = 17.2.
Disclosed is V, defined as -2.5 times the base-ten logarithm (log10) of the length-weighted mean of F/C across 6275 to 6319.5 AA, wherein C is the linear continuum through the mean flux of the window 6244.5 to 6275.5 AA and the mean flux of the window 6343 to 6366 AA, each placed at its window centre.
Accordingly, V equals 0.079 mag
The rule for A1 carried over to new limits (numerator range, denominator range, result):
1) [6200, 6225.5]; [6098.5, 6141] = 1.01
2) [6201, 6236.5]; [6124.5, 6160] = 0.89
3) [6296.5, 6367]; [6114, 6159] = 1.03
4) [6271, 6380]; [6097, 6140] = 1.08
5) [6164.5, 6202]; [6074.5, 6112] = 1.07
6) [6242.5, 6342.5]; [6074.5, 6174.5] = 1.03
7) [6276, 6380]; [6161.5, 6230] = 1.06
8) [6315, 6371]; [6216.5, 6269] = 1.16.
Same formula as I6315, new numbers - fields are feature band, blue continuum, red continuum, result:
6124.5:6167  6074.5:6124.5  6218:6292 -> -2.2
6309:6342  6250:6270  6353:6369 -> -0.9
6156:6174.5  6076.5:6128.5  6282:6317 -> -1.3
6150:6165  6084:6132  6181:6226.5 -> -0.5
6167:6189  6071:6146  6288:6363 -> -1.0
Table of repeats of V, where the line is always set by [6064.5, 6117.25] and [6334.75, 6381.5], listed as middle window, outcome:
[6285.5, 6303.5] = 0.07 mag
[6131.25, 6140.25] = -0.04 mag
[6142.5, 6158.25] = -0.04 mag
